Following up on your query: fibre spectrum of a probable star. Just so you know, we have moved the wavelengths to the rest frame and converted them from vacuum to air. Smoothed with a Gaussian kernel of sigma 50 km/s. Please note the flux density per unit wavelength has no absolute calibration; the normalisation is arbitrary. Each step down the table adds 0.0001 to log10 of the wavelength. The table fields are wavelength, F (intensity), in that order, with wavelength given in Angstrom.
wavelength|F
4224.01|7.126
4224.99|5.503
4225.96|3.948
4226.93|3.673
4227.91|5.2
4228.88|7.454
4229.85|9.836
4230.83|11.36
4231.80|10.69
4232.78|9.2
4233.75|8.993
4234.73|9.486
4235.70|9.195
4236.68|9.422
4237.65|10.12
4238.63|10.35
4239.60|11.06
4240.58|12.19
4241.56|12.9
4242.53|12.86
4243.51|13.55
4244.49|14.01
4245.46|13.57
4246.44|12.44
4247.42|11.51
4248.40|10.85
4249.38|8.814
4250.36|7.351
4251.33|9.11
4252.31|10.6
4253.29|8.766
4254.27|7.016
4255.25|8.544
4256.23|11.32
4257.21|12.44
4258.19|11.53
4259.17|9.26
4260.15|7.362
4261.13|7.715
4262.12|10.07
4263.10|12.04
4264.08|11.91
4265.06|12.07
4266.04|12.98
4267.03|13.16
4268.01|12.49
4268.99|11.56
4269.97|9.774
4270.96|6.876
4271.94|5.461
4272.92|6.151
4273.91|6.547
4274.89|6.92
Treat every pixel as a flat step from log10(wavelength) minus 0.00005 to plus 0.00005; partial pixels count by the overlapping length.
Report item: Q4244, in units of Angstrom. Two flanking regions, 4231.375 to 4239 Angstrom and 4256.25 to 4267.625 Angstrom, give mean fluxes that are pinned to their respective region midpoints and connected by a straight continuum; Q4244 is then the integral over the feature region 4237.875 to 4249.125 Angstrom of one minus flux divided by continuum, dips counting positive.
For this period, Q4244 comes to -2.4 Angstrom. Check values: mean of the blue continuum 9.66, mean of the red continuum 11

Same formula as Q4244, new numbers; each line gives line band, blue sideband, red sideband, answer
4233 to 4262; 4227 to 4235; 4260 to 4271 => -2.0 Angstrom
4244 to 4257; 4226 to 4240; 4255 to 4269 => -0.3 Angstrom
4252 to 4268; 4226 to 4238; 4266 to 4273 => -1.6 Angstrom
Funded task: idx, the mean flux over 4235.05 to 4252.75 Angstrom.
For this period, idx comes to 11.1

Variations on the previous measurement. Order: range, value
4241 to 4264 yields 10.6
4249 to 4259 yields 9.55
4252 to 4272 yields 10.2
